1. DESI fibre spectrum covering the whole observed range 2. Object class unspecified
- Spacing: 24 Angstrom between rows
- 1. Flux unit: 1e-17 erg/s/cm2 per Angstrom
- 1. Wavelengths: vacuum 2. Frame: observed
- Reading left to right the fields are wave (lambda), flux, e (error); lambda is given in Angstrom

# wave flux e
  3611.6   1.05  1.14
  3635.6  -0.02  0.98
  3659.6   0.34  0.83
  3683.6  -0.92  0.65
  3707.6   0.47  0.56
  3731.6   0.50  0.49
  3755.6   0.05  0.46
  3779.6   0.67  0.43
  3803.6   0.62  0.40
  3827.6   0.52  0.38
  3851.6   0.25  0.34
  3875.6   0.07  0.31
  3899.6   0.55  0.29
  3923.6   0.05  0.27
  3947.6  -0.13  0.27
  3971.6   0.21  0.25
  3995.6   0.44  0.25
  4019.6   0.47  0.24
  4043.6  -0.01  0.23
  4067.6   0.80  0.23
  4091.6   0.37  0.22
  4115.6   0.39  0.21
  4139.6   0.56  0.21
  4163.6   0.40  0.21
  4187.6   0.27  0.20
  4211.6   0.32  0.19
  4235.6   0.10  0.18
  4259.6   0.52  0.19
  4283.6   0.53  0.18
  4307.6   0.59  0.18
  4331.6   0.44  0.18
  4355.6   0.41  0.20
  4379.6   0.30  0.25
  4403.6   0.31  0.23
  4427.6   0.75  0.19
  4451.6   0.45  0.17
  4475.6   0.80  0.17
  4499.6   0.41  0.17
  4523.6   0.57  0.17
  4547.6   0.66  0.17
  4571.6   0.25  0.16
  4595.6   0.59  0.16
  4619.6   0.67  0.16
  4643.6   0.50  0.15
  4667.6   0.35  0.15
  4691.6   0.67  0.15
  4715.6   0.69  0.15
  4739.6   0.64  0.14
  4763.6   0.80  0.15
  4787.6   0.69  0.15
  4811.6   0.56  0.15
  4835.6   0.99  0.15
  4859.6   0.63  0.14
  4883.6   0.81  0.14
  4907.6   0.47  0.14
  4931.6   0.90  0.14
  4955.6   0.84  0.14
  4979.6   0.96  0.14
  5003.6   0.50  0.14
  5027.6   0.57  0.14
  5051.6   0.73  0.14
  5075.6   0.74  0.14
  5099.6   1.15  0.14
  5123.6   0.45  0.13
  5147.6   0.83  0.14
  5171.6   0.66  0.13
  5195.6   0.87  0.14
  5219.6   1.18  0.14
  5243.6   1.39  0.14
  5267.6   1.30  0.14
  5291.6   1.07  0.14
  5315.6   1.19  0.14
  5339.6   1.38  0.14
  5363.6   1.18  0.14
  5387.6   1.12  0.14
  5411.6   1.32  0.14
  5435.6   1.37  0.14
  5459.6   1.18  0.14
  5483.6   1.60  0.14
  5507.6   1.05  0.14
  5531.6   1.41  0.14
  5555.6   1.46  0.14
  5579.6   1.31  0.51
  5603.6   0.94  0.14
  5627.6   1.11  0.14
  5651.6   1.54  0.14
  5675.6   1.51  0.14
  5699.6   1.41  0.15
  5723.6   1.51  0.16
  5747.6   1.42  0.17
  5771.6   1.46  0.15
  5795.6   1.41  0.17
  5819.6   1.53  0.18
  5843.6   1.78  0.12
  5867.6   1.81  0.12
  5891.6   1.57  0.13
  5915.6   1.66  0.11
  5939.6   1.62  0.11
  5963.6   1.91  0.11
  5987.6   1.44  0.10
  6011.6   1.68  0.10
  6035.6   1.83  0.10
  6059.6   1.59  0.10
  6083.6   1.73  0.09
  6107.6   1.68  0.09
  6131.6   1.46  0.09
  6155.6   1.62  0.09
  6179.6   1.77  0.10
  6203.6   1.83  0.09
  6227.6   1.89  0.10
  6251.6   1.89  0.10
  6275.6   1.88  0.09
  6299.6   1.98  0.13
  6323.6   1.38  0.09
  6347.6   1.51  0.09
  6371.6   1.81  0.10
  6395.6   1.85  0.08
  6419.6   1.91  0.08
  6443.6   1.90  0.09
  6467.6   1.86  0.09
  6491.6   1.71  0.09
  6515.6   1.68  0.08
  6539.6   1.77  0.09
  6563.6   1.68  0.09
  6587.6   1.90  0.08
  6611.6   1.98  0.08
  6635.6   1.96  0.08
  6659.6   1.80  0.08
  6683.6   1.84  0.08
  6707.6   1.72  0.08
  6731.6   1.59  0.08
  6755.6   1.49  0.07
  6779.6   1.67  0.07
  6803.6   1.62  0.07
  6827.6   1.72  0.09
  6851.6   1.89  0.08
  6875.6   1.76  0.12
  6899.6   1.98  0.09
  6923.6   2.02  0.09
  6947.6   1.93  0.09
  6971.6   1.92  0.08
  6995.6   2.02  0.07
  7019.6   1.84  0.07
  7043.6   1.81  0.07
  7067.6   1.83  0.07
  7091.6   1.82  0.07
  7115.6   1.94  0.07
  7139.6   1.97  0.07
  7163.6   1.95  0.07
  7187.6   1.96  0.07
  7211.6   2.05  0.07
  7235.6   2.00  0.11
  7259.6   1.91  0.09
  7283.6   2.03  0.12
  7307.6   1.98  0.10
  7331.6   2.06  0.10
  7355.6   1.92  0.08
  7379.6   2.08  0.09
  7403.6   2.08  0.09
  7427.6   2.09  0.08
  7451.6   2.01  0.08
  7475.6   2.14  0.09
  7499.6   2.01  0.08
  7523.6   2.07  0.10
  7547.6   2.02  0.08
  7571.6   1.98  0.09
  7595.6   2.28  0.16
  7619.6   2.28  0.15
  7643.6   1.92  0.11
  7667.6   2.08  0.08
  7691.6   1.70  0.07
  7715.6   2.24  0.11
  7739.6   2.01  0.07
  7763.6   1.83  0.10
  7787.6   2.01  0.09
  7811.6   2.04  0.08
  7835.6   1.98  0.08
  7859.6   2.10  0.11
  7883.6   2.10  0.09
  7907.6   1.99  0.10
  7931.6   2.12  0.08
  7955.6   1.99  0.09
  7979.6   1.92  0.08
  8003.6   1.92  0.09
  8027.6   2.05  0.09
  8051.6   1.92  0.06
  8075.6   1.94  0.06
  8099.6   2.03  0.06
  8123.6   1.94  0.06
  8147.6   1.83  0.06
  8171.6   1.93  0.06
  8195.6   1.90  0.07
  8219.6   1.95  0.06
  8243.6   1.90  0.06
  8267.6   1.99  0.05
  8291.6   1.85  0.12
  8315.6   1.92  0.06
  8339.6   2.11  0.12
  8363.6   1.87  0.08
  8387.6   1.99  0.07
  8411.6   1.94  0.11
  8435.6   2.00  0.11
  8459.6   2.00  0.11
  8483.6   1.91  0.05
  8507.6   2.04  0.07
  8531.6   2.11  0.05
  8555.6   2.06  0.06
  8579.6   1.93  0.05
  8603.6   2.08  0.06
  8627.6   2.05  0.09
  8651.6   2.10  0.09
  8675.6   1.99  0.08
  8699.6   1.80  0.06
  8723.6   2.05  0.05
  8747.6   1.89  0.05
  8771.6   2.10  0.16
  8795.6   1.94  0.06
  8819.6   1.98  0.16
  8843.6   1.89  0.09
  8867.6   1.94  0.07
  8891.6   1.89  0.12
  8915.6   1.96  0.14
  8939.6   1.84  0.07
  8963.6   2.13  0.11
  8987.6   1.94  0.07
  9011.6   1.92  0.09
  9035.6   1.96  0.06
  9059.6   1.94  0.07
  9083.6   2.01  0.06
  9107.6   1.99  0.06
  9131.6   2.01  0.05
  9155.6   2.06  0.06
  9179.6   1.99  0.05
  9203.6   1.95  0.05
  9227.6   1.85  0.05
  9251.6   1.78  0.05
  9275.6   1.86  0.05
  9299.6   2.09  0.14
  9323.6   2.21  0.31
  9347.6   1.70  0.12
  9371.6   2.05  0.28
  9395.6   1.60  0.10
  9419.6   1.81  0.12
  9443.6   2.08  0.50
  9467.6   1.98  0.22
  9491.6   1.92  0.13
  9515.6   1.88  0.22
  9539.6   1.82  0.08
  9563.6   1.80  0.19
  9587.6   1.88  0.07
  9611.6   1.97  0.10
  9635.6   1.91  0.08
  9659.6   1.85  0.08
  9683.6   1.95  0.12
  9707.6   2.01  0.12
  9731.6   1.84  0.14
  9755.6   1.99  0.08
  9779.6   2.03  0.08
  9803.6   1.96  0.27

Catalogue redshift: 0.305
